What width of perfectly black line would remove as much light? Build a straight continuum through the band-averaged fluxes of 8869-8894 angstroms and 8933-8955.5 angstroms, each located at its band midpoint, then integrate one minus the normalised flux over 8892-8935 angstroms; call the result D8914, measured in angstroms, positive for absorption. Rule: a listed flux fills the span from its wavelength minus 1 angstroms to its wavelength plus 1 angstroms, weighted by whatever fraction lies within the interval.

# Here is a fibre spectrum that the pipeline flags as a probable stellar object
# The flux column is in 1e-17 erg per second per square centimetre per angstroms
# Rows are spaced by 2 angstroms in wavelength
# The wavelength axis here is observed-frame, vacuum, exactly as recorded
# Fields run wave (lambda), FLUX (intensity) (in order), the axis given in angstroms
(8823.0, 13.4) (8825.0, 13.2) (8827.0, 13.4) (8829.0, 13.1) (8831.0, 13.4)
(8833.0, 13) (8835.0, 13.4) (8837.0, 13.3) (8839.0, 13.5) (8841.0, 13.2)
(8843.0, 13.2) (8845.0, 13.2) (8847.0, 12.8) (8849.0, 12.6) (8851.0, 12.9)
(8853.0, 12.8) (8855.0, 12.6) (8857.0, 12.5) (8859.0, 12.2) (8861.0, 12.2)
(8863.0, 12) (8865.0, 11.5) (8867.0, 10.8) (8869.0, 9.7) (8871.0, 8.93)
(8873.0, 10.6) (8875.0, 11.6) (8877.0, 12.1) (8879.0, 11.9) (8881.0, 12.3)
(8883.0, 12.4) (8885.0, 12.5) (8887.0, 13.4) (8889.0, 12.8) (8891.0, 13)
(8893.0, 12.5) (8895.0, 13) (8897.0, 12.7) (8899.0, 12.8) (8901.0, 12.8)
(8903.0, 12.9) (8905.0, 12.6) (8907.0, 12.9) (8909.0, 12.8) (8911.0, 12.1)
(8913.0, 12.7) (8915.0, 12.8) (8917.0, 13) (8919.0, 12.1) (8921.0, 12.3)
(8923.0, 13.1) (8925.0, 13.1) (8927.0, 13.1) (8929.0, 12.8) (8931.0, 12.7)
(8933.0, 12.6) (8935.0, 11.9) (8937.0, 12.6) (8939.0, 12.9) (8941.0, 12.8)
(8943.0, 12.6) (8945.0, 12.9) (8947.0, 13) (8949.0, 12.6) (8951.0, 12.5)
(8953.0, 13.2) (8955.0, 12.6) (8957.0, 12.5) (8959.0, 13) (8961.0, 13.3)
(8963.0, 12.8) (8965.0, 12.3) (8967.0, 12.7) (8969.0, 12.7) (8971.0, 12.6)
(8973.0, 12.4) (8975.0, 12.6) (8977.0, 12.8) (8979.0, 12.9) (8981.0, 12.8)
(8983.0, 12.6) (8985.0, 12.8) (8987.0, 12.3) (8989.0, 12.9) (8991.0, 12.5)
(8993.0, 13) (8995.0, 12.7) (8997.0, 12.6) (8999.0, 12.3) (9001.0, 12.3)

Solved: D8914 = -1.4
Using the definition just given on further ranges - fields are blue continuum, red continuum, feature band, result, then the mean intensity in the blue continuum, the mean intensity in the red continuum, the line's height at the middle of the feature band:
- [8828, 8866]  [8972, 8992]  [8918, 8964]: -0.1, 12.8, 12.7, 12.7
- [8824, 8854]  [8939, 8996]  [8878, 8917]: 0.8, 13.1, 12.7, 13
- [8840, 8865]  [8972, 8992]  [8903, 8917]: -0.1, 12.6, 12.7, 12.6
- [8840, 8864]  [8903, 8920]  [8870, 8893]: 1.2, 12.7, 12.6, 12.7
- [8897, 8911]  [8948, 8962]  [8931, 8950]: 0.2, 12.7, 12.8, 12.8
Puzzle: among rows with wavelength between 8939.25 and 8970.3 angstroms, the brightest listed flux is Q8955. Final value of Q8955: 13.3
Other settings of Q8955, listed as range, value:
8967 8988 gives 12.9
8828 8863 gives 13.5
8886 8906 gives 13.4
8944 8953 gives 13.2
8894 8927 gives 13.1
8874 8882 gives 12.3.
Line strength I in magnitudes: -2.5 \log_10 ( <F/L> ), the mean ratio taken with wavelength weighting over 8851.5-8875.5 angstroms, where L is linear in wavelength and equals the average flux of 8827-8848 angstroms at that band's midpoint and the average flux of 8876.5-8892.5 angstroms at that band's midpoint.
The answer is 0.12 mag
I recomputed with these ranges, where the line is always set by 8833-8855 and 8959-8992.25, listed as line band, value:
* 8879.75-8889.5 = 0.025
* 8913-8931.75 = 0.006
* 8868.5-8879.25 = 0.202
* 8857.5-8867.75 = 0.106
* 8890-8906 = 0.011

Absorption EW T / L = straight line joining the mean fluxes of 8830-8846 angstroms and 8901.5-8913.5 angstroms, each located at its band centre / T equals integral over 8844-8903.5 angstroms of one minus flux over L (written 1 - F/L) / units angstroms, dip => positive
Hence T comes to 3.5 angstroms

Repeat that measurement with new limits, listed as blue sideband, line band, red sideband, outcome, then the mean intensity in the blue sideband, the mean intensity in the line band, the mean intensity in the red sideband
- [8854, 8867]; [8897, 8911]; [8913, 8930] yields -0.2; 12.1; 12.7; 12.8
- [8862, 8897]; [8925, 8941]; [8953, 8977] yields -0.4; 11.9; 12.7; 12.7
